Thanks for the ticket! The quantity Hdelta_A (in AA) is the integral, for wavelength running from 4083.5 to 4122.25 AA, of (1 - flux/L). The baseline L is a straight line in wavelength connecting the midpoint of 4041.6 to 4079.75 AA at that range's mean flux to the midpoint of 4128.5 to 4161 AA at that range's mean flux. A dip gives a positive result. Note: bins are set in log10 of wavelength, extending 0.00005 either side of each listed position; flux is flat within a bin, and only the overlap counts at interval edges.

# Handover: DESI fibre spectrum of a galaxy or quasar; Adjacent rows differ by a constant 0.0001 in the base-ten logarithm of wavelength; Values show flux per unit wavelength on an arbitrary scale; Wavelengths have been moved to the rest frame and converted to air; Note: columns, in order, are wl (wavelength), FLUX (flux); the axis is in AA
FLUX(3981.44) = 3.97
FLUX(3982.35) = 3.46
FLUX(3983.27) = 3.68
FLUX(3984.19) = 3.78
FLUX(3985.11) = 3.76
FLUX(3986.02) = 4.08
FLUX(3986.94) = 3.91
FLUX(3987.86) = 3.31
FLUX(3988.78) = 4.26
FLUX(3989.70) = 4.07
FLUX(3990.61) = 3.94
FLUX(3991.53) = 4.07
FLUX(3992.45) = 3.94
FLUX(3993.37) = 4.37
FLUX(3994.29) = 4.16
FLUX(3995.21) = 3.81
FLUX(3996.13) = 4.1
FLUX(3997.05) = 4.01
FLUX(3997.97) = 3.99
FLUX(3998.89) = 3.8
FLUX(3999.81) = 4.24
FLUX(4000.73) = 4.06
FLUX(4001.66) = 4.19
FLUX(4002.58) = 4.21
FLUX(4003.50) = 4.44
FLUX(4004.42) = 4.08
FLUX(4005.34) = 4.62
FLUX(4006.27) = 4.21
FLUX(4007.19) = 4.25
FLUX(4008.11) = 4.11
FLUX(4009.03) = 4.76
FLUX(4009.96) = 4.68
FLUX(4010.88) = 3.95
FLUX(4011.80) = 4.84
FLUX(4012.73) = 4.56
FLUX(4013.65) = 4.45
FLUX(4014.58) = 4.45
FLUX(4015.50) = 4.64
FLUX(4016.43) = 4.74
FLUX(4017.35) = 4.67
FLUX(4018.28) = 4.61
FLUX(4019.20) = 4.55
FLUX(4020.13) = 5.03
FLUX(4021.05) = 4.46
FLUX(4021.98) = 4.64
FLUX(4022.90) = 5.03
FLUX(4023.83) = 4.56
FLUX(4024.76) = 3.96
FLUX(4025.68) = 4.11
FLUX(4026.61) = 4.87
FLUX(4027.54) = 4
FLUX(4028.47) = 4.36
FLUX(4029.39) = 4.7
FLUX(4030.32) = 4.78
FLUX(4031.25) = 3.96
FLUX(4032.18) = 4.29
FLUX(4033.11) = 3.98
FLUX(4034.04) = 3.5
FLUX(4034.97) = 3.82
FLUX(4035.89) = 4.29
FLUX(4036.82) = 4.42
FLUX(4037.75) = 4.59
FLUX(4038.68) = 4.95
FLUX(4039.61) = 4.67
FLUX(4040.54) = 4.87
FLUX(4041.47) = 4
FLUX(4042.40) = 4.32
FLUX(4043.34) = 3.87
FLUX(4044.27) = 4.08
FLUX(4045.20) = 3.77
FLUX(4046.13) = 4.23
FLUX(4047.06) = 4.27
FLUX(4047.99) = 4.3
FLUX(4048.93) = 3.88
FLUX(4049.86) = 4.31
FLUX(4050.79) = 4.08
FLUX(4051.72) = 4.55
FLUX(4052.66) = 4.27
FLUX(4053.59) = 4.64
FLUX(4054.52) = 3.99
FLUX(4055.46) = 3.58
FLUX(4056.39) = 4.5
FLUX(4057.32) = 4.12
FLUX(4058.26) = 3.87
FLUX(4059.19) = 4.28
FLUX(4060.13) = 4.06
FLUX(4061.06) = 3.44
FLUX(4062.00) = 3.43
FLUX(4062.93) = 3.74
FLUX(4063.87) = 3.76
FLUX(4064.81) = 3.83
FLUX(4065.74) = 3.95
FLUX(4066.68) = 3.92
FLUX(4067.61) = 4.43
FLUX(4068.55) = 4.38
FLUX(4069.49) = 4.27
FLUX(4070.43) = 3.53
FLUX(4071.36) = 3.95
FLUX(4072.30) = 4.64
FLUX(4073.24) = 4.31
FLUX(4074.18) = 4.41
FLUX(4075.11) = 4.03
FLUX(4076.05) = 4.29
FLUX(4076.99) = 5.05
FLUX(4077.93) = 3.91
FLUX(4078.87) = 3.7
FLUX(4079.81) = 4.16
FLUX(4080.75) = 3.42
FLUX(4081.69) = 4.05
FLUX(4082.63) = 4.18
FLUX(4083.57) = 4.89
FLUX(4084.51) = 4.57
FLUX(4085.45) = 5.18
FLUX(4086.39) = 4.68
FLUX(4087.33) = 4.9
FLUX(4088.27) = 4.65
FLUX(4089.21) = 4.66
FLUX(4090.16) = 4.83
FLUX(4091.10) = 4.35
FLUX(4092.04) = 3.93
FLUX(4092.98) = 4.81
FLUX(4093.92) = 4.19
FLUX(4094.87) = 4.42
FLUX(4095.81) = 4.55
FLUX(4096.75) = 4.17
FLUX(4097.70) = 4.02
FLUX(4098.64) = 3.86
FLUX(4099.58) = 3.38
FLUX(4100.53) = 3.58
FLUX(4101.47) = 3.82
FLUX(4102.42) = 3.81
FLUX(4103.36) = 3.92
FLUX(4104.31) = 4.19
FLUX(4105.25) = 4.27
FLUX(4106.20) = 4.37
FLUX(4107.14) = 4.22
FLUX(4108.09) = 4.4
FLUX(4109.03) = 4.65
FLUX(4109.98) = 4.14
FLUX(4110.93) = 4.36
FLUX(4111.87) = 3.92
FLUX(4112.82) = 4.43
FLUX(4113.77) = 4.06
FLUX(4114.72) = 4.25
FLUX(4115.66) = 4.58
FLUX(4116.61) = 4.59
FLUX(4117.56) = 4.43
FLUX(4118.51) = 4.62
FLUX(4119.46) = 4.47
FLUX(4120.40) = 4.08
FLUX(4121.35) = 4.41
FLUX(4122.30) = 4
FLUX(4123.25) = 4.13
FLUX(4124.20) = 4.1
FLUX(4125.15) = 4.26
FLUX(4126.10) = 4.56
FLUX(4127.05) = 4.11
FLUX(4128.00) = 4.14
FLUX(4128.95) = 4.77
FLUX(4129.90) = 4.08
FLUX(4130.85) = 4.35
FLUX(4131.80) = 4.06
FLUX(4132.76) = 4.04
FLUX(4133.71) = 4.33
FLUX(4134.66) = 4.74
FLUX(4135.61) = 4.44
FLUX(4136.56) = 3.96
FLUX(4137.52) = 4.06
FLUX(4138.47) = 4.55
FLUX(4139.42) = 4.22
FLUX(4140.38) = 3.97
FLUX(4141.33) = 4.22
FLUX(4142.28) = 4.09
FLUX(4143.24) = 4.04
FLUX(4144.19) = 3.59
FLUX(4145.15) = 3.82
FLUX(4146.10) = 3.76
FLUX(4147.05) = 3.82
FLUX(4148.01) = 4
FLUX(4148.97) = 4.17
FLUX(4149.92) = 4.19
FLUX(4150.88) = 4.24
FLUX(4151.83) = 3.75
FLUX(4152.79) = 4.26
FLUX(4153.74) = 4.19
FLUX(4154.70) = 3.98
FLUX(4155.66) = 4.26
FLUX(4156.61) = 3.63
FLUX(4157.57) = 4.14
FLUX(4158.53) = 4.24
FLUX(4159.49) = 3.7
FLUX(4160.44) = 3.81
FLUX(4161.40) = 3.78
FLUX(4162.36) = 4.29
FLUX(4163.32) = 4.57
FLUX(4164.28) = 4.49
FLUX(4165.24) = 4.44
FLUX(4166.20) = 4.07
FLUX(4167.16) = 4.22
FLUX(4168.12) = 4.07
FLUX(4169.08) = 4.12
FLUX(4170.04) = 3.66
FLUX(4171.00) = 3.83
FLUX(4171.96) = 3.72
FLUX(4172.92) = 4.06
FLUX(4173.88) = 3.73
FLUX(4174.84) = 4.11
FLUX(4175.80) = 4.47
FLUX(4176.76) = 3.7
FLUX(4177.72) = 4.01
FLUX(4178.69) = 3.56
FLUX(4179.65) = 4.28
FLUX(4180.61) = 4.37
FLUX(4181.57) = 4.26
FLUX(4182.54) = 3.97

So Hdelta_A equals -2.1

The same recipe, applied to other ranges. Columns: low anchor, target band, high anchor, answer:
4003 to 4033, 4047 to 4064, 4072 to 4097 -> 1.5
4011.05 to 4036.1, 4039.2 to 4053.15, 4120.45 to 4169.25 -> 0.5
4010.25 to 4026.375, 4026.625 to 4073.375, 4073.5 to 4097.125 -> 3.3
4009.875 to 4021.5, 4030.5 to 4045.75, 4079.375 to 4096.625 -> 1.1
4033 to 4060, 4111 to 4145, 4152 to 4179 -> -1.3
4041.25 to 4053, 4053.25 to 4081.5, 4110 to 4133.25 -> 0.9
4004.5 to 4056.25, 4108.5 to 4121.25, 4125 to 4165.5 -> -0.5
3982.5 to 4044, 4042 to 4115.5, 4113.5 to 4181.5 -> 0.4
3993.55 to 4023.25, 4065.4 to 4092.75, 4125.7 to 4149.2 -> -0.4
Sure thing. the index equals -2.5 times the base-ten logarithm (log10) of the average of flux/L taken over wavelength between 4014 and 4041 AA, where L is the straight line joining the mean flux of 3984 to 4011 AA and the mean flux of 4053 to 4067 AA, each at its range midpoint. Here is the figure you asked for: -0.111 mag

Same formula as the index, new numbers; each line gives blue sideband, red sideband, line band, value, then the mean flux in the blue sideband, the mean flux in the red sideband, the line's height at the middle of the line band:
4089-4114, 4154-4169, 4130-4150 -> 0.007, 4.19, 4.11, 4.14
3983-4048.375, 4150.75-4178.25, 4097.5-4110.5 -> 0.024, 4.27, 4.05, 4.14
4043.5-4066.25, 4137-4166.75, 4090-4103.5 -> -0.012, 4.04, 4.07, 4.05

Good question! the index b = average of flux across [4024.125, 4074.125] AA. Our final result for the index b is 4.17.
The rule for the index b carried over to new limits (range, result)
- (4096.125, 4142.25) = 4.21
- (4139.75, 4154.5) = 4.01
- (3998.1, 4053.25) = 4.35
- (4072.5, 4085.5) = 4.27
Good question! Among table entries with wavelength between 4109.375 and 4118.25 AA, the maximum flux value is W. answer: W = 4.59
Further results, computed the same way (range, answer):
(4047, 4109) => 5.18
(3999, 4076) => 5.03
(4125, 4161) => 4.77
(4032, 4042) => 4.95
